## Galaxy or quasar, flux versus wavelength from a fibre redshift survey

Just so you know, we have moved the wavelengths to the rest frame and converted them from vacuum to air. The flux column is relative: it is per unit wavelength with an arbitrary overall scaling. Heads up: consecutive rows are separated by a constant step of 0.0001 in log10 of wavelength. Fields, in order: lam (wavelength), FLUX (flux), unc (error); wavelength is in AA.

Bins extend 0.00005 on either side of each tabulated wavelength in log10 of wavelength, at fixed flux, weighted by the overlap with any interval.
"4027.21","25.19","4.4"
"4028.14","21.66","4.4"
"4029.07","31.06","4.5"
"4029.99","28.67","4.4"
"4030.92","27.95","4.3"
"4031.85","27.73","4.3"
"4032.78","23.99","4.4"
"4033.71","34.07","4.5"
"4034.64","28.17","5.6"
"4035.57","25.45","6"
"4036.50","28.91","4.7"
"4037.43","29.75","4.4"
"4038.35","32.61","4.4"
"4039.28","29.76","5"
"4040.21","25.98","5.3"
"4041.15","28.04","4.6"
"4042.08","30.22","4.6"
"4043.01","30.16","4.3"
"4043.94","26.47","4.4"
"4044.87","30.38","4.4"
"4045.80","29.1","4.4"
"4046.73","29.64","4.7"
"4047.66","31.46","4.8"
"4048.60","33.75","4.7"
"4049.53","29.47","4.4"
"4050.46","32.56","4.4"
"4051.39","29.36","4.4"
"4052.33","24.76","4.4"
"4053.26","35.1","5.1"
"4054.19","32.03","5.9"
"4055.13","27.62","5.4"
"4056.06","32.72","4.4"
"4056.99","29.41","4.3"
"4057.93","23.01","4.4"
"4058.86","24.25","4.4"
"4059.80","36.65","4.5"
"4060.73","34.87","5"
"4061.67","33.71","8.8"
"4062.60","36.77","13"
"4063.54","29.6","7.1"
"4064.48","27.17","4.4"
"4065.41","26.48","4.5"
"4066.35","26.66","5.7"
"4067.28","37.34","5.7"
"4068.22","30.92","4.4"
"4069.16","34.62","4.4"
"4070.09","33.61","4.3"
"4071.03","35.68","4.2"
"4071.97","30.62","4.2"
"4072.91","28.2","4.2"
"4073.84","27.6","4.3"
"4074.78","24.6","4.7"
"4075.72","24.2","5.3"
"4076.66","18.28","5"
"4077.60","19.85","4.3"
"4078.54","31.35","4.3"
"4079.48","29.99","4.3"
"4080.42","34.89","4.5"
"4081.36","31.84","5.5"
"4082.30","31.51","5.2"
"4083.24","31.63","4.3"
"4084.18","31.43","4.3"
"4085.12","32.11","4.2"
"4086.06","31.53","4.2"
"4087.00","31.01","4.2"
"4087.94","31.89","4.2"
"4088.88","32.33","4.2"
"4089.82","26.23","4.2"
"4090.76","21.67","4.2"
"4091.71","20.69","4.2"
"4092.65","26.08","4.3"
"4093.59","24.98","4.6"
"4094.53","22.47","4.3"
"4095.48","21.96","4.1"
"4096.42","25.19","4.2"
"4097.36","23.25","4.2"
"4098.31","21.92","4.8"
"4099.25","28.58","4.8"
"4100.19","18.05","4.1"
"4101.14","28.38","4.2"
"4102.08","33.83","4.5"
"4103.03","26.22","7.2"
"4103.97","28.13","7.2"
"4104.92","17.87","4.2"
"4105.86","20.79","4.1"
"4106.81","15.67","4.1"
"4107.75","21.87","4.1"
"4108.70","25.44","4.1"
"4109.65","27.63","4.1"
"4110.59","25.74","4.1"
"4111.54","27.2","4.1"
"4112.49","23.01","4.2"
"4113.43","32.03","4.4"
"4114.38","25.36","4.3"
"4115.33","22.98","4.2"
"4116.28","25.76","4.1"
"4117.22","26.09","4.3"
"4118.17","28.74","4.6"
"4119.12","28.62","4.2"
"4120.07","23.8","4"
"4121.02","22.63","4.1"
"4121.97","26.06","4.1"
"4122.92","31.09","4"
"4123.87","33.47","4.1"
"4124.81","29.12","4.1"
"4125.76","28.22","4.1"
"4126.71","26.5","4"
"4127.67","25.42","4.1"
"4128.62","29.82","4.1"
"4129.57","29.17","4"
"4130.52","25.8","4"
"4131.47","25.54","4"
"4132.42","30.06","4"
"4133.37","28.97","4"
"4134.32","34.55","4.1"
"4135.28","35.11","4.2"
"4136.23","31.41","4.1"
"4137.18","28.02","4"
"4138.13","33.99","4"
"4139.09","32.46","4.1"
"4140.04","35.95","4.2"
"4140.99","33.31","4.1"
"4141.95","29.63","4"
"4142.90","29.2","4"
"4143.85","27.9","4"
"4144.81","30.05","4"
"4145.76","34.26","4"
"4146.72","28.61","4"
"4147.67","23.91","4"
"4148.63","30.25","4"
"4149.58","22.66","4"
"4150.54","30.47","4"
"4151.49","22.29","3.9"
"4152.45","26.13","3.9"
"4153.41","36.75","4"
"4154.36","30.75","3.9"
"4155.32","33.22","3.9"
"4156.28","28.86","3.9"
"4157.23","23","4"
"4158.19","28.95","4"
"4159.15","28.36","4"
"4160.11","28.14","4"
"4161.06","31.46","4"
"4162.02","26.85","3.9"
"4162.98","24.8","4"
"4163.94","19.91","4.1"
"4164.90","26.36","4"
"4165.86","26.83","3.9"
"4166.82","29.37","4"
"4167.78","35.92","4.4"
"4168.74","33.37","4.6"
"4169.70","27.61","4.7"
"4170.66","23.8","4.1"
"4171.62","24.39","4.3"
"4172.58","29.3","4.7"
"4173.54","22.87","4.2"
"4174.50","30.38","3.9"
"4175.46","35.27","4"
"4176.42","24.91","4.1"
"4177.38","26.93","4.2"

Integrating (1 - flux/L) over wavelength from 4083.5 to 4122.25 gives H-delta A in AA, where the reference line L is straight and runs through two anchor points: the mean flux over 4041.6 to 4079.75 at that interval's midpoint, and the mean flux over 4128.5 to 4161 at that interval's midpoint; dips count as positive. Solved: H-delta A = 5.15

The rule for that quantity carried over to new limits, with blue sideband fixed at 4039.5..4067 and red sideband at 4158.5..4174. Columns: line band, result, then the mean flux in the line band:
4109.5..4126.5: 0.87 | 27.1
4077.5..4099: 1.05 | 27.8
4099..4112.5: 2.00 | 24.5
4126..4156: -1.82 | 29.7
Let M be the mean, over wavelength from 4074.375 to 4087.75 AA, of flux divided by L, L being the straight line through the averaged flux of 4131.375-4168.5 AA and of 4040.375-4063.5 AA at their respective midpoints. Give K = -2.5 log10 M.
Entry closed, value 0.04 mag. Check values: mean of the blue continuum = 30.4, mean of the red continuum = 29.4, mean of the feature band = 29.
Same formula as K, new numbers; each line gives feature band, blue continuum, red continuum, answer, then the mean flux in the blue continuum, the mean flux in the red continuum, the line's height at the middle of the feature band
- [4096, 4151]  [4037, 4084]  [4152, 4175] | 0.05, 29.9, 28.2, 28.9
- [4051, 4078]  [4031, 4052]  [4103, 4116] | -0.07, 29.3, 24.2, 27.6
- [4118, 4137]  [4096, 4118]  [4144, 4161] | -0.08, 24.9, 28.7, 26.6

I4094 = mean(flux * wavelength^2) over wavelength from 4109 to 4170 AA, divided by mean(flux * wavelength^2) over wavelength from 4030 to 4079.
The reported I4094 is 1.0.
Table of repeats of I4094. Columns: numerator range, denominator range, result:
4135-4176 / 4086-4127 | 1.15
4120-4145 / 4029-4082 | 1.04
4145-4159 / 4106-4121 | 1.16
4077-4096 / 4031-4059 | 0.98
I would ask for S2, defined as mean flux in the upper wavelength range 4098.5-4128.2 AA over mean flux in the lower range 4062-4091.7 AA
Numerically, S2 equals 0.88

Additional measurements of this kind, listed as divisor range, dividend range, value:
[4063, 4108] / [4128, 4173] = 1.06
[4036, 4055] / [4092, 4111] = 0.81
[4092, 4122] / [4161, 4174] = 1.10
